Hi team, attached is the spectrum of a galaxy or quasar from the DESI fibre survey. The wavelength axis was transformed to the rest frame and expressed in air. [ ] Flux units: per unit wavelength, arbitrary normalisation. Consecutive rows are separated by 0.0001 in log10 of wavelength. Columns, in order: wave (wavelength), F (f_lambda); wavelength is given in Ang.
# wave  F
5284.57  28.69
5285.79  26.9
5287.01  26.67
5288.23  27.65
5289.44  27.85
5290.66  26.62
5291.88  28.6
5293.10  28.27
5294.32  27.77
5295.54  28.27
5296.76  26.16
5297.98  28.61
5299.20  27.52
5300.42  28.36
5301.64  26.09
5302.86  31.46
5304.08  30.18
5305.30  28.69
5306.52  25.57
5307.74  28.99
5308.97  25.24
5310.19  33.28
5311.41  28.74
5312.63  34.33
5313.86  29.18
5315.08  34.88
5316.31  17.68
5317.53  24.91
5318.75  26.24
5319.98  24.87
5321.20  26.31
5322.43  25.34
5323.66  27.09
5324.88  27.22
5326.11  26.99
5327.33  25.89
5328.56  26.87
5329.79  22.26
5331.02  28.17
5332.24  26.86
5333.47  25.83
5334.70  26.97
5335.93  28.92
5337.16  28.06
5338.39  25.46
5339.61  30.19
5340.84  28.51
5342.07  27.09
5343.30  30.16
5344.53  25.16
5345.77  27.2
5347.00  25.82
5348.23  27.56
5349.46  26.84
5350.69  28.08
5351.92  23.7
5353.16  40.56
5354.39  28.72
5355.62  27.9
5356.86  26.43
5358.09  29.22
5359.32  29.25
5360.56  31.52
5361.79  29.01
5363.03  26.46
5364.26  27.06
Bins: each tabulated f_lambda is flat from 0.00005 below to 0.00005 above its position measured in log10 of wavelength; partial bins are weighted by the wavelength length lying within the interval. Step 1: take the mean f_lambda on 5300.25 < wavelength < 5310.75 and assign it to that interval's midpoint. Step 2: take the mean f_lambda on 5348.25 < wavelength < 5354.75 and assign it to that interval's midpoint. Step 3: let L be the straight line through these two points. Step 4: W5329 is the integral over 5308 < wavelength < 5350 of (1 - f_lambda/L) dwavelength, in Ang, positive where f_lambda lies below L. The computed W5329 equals 2.6 Ang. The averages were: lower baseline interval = 28.6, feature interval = 27.3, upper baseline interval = 29.4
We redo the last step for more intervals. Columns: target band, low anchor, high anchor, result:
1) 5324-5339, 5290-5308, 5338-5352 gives 0.5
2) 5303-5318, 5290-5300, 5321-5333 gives -0.9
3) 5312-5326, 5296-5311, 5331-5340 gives 0.4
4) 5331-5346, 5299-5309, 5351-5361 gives 0.8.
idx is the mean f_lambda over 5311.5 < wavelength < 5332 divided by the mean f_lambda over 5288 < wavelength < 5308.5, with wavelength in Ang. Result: 1.0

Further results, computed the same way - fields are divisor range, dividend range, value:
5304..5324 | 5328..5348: 0.98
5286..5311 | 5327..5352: 0.96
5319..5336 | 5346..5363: 1.09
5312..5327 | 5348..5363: 1.07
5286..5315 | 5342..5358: 0.99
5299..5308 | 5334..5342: 0.98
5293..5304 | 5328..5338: 0.95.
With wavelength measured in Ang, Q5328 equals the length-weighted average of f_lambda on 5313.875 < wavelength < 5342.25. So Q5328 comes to 26.7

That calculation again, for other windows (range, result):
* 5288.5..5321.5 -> 28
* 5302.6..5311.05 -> 29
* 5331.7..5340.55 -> 27.5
